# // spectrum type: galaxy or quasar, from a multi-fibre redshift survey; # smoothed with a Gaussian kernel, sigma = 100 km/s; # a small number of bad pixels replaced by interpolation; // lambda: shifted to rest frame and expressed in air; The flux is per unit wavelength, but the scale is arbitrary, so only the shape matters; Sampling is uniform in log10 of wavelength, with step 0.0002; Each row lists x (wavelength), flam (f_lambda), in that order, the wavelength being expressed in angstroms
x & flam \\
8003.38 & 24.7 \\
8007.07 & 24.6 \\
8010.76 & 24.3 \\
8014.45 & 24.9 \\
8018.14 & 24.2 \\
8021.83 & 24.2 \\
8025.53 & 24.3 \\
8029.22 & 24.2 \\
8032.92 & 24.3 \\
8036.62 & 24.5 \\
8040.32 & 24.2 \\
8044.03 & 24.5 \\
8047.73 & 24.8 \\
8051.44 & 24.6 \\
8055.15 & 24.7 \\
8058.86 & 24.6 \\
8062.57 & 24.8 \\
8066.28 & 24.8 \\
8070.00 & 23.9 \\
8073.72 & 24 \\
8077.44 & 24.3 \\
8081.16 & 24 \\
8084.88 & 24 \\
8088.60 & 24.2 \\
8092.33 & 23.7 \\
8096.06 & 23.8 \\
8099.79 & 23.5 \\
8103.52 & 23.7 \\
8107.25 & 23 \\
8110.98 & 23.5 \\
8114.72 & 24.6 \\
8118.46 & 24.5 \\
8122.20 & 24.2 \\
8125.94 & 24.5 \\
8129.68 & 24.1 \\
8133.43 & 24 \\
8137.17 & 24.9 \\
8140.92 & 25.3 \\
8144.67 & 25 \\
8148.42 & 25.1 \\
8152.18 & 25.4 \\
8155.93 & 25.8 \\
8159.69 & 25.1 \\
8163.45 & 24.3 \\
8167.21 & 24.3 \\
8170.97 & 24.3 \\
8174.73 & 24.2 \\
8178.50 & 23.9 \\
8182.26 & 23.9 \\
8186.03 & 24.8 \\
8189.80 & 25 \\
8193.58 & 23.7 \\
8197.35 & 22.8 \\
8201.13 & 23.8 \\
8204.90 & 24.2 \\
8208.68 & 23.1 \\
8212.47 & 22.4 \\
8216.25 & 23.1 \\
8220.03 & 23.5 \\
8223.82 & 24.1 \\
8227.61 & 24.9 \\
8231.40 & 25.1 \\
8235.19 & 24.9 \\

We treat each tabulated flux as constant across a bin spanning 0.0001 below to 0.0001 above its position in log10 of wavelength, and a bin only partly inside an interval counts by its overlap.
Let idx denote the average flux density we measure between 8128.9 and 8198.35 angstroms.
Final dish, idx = 24.5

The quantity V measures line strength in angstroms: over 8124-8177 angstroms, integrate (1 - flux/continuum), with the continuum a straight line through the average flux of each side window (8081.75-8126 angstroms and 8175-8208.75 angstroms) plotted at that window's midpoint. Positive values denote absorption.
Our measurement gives -1.7 angstroms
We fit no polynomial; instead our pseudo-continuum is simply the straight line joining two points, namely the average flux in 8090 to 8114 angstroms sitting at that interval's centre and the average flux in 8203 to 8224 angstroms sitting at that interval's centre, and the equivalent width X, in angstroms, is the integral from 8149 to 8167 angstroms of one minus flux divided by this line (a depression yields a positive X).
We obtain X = -1.2 angstroms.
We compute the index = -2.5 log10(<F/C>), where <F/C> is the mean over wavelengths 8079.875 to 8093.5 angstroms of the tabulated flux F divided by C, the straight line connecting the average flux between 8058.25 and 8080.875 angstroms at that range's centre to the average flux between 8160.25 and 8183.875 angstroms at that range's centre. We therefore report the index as 0.02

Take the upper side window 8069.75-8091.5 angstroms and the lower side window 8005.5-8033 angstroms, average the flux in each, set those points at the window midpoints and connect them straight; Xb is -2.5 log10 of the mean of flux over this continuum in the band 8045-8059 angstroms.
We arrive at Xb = -0.02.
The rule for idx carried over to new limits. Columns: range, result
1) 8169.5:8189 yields 24.3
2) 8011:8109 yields 24.2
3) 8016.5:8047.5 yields 24.3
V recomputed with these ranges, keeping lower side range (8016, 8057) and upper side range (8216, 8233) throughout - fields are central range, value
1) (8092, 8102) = 0.3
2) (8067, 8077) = 0.1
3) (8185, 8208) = 0.3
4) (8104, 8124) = 0.3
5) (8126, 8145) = -0.2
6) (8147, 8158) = -0.5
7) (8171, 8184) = 0.1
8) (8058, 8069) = -0.1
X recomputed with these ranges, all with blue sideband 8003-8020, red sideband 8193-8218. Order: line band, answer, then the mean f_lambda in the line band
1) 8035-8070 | -0.45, 24.6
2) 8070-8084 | 0.02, 24.1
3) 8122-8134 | -0.22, 24.2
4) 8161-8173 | -0.41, 24.3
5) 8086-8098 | 0.05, 23.9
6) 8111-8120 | -0.18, 24.3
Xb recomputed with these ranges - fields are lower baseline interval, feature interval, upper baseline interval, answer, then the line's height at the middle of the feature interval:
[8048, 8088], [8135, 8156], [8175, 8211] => -0.05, 24.1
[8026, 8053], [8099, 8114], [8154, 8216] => 0.03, 24.3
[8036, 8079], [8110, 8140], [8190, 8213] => -0.01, 24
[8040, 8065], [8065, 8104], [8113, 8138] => 0.02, 24.5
